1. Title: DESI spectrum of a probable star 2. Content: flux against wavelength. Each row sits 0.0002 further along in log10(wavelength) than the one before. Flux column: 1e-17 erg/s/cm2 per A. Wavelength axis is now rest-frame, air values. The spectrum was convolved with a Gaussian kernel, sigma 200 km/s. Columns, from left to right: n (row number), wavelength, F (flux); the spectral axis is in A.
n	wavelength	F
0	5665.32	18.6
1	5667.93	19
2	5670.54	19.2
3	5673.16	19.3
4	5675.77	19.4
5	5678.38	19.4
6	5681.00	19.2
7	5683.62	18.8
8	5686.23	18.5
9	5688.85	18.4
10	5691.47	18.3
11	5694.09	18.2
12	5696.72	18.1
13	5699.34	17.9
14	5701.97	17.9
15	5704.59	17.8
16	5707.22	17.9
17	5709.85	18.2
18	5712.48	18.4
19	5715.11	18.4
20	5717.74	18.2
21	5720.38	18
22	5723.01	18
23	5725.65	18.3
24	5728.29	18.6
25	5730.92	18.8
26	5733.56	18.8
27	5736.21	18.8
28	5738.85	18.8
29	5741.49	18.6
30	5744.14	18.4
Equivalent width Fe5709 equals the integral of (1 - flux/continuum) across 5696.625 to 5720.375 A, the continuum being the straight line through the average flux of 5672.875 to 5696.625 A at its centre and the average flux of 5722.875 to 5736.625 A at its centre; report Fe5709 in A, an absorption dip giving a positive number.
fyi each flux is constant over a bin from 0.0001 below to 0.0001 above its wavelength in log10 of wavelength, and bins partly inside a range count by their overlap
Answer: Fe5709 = 0.7 A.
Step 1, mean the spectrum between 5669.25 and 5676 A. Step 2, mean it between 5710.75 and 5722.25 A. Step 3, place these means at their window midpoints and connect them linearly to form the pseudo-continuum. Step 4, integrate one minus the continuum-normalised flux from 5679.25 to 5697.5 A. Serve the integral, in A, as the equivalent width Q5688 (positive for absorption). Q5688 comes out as 0.4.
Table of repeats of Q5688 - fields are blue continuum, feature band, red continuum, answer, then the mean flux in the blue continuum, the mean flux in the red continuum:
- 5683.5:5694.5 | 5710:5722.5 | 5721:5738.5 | 0.19 A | 18.4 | 18.5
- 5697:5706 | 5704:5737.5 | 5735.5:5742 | 0.02 A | 17.9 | 18.8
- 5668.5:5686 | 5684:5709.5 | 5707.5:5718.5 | 0.74 A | 19.2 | 18.3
